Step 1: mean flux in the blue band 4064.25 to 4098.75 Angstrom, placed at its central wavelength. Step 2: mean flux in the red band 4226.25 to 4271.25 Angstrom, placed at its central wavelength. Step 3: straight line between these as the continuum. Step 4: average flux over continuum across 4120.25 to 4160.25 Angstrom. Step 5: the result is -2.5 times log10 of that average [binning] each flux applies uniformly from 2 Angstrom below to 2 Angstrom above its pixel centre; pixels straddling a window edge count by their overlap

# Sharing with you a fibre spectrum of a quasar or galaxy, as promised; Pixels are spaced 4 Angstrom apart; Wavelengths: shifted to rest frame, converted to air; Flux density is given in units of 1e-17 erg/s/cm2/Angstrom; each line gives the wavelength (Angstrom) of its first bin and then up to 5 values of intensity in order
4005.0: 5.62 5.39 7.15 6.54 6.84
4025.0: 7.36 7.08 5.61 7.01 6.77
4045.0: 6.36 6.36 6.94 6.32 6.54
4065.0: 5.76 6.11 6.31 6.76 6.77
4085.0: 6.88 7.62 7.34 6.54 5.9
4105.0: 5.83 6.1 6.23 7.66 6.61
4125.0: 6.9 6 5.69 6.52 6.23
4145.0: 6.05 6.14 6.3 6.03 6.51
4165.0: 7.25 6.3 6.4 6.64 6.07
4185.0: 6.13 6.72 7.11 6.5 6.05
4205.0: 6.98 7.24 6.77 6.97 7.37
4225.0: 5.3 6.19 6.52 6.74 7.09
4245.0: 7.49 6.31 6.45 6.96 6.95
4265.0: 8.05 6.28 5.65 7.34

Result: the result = 0.083 mag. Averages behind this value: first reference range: 6.71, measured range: 6.24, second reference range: 6.79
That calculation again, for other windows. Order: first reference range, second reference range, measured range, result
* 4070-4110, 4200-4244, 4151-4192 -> 0.03 mag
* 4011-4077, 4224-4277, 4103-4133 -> 0.03 mag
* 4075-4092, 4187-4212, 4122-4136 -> 0.11 mag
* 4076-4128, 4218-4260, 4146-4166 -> 0.05 mag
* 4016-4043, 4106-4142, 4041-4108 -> 0.01 mag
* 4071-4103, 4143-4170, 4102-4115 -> 0.10 mag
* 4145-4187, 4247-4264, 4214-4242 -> 0.01 mag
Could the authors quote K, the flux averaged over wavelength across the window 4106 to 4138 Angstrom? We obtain 6.44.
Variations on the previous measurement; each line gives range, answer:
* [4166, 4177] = 6.48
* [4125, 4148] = 6.17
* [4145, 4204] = 6.44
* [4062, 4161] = 6.43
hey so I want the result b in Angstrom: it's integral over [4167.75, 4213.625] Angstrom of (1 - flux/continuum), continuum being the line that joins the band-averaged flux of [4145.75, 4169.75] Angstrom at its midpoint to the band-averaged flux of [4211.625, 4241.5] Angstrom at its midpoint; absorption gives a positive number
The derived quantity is -0.5 Angstrom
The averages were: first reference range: 6.41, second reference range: 6.59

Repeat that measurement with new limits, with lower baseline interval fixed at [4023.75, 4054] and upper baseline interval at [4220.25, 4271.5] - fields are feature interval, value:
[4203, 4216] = -0.55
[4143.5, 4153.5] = 0.81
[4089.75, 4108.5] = 0.61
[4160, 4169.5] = -0.10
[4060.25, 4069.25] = 0.79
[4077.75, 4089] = -0.48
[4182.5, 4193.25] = 0.24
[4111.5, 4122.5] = -0.31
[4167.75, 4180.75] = 0.57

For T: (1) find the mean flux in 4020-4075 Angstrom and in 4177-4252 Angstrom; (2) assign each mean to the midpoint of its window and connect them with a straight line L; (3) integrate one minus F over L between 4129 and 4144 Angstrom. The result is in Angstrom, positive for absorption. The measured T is 1.06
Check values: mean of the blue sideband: 6.52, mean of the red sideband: 6.64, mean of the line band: 6.12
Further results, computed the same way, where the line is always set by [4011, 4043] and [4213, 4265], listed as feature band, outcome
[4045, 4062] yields 0.68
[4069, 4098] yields -0.27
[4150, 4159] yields 0.81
